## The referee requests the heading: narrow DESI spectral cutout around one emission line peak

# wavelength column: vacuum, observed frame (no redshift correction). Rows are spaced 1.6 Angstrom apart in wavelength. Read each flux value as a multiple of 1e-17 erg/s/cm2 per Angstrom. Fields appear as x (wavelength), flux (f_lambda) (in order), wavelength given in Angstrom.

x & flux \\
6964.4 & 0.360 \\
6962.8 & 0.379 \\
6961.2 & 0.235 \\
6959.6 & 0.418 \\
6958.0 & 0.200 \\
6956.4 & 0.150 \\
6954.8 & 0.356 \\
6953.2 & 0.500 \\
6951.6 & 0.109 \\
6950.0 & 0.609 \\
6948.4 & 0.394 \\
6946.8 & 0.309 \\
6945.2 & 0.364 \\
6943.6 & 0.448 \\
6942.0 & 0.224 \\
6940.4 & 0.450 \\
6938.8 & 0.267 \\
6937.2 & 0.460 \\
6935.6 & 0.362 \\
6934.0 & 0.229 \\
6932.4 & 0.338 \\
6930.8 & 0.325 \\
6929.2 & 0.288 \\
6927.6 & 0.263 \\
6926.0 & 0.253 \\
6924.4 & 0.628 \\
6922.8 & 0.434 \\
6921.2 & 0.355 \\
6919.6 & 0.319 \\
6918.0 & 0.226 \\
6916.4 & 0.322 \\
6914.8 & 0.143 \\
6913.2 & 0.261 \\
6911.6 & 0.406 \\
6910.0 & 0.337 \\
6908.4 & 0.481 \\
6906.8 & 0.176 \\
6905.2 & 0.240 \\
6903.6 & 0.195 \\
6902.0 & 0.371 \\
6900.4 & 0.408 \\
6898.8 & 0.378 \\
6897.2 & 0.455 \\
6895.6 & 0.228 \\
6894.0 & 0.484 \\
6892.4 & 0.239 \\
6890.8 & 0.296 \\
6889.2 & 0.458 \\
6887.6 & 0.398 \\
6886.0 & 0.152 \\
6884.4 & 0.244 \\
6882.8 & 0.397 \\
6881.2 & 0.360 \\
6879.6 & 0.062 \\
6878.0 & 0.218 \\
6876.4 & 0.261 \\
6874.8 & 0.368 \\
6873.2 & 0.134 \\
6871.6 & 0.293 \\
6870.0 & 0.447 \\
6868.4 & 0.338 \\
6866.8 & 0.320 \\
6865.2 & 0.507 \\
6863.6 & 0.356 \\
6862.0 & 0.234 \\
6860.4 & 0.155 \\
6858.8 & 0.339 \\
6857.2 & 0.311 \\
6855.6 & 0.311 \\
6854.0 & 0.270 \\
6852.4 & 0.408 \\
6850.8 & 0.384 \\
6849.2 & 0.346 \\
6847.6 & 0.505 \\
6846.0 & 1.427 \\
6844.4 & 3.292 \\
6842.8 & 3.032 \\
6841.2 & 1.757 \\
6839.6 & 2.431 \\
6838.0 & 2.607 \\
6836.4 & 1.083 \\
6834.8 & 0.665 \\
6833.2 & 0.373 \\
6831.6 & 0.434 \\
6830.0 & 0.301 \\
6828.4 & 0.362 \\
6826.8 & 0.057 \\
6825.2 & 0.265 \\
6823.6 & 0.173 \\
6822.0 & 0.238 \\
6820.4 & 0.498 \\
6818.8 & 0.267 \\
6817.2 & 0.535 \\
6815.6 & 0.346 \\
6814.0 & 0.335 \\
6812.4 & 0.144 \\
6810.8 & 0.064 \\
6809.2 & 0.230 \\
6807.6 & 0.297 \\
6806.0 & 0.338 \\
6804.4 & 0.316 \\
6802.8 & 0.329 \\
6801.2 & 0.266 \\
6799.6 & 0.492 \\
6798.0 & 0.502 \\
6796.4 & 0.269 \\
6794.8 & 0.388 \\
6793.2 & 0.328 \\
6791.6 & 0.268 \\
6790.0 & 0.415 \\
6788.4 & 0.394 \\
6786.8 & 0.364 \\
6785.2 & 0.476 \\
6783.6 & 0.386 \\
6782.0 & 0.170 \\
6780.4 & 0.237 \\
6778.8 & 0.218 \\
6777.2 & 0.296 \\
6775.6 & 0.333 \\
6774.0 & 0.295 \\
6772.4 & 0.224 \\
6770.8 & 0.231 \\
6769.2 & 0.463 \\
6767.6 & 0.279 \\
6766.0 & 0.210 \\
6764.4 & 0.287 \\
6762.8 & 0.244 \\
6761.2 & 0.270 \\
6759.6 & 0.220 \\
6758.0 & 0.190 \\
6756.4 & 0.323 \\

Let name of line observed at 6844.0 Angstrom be [O II] 3727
